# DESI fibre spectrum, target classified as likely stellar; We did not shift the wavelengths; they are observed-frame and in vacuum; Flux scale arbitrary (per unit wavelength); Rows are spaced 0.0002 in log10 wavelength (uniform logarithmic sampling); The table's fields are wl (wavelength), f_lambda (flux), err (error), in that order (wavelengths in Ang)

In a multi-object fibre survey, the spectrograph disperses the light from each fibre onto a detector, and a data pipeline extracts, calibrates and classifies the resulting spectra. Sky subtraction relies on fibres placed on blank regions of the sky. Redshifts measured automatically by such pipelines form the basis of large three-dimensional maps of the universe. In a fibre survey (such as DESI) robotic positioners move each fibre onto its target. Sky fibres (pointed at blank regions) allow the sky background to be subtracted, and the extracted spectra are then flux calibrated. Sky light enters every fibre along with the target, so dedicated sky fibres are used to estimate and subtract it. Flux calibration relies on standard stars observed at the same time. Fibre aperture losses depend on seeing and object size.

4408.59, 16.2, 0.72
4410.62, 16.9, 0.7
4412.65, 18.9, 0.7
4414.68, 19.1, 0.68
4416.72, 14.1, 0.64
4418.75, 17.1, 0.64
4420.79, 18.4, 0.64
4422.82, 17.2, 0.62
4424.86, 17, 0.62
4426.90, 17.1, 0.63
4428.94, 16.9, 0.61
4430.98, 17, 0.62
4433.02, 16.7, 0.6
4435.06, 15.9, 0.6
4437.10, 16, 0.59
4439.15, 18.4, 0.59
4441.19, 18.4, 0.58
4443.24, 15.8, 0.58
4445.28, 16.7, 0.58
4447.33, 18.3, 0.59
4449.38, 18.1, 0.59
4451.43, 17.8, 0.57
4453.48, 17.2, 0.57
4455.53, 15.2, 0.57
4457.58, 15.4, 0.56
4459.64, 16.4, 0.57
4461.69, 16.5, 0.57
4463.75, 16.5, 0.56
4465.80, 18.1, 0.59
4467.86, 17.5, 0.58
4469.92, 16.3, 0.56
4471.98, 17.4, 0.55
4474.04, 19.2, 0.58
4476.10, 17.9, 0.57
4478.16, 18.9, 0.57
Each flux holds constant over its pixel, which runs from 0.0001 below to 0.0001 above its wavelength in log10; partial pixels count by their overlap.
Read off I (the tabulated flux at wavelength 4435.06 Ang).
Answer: 15.9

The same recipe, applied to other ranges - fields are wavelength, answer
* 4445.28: 16.7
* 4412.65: 18.9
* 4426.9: 17.1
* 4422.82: 17.2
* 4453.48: 17.2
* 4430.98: 17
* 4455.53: 15.2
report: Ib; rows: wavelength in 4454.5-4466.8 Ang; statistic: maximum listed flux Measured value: 18.1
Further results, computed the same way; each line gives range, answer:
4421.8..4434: 17.2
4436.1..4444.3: 18.4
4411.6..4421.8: 19.1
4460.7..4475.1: 19.2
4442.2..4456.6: 18.3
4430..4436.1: 17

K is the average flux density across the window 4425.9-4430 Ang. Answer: 17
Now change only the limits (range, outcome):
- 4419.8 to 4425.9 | 17.5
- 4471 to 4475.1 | 18.3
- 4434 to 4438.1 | 16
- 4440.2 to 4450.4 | 17.5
